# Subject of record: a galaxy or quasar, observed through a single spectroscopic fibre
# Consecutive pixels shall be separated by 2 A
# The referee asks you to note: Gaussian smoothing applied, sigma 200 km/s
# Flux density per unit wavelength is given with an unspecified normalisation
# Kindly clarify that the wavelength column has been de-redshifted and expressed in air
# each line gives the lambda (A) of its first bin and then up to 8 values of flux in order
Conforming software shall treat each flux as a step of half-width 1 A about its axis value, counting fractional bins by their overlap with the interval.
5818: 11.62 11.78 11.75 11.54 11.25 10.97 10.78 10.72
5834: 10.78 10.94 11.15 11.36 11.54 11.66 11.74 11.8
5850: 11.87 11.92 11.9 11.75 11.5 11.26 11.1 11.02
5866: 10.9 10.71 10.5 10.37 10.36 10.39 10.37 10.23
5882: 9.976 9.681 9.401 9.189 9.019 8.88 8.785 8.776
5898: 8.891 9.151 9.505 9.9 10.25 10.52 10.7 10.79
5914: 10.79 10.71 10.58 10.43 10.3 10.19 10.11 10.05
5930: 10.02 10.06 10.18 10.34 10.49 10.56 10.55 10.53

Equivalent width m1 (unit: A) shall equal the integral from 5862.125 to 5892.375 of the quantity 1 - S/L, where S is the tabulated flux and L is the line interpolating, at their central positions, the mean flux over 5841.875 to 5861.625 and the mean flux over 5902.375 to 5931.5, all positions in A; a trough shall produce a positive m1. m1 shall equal 2.85 A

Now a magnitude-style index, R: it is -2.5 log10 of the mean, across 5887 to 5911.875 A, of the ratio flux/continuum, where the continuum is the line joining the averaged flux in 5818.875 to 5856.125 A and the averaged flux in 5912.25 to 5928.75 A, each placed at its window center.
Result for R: 0.12 mag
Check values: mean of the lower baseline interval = 11.4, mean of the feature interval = 9.51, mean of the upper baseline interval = 10.4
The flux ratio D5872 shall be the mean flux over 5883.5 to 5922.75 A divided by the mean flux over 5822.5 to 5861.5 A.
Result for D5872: 0.86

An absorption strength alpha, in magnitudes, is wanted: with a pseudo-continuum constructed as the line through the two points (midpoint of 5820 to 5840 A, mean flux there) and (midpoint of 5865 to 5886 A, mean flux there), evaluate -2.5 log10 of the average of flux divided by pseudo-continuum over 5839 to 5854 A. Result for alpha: -0.08 mag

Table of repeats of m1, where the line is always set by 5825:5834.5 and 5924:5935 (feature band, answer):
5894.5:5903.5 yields 1.07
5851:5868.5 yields -1.14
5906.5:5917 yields -0.45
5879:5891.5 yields 1.08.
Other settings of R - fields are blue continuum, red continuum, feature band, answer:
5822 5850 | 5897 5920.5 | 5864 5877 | 0.02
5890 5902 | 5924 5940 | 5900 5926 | -0.09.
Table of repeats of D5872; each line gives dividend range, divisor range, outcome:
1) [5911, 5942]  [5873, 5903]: 1.09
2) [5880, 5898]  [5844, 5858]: 0.78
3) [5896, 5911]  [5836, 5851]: 0.85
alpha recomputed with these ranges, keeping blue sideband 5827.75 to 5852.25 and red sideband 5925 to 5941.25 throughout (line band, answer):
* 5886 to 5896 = 0.19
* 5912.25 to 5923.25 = -0.02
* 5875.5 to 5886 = 0.08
